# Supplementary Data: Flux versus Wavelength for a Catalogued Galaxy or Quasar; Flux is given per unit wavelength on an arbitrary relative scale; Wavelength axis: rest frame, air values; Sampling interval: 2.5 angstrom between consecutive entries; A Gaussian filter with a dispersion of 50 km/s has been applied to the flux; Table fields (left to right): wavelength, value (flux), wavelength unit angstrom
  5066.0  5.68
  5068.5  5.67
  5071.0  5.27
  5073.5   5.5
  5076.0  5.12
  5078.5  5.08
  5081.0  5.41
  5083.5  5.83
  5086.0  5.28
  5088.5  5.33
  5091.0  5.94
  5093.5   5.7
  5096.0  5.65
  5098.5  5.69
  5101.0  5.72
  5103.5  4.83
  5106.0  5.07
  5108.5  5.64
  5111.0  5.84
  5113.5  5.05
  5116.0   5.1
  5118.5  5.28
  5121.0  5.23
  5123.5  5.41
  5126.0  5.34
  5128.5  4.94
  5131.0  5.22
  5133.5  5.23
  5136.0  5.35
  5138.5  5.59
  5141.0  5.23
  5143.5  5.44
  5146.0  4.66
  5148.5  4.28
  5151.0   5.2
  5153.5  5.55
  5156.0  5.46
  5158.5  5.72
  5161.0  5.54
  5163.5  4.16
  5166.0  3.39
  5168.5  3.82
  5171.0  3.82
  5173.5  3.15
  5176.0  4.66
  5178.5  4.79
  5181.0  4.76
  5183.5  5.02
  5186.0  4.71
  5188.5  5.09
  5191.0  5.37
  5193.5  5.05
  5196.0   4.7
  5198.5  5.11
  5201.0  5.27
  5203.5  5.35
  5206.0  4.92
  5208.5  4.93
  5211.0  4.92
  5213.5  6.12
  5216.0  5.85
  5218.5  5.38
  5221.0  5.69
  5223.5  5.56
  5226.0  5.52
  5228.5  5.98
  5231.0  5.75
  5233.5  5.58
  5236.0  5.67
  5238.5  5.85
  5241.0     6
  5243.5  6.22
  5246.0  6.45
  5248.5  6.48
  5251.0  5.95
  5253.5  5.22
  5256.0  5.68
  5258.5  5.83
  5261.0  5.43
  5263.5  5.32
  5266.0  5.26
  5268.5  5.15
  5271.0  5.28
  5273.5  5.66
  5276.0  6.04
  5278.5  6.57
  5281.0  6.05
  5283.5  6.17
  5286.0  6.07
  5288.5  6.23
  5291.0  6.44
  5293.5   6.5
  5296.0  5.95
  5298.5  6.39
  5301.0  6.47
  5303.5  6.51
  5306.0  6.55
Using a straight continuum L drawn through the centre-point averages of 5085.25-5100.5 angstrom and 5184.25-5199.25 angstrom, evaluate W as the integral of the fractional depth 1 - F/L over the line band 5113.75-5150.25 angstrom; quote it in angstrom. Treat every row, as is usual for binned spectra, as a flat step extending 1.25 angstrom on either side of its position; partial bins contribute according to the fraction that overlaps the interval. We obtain 1.4 angstrom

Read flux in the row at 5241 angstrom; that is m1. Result 6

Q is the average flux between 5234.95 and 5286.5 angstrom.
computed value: 5.82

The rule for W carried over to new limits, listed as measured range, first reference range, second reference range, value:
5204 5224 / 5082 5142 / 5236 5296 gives 1.1 angstrom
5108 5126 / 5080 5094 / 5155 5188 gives -0.5 angstrom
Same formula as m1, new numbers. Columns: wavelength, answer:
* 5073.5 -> 5.5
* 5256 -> 5.68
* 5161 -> 5.54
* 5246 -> 6.45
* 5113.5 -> 5.05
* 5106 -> 5.07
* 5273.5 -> 5.66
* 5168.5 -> 3.82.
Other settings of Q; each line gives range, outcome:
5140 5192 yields 4.75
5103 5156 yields 5.22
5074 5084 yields 5.34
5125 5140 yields 5.28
